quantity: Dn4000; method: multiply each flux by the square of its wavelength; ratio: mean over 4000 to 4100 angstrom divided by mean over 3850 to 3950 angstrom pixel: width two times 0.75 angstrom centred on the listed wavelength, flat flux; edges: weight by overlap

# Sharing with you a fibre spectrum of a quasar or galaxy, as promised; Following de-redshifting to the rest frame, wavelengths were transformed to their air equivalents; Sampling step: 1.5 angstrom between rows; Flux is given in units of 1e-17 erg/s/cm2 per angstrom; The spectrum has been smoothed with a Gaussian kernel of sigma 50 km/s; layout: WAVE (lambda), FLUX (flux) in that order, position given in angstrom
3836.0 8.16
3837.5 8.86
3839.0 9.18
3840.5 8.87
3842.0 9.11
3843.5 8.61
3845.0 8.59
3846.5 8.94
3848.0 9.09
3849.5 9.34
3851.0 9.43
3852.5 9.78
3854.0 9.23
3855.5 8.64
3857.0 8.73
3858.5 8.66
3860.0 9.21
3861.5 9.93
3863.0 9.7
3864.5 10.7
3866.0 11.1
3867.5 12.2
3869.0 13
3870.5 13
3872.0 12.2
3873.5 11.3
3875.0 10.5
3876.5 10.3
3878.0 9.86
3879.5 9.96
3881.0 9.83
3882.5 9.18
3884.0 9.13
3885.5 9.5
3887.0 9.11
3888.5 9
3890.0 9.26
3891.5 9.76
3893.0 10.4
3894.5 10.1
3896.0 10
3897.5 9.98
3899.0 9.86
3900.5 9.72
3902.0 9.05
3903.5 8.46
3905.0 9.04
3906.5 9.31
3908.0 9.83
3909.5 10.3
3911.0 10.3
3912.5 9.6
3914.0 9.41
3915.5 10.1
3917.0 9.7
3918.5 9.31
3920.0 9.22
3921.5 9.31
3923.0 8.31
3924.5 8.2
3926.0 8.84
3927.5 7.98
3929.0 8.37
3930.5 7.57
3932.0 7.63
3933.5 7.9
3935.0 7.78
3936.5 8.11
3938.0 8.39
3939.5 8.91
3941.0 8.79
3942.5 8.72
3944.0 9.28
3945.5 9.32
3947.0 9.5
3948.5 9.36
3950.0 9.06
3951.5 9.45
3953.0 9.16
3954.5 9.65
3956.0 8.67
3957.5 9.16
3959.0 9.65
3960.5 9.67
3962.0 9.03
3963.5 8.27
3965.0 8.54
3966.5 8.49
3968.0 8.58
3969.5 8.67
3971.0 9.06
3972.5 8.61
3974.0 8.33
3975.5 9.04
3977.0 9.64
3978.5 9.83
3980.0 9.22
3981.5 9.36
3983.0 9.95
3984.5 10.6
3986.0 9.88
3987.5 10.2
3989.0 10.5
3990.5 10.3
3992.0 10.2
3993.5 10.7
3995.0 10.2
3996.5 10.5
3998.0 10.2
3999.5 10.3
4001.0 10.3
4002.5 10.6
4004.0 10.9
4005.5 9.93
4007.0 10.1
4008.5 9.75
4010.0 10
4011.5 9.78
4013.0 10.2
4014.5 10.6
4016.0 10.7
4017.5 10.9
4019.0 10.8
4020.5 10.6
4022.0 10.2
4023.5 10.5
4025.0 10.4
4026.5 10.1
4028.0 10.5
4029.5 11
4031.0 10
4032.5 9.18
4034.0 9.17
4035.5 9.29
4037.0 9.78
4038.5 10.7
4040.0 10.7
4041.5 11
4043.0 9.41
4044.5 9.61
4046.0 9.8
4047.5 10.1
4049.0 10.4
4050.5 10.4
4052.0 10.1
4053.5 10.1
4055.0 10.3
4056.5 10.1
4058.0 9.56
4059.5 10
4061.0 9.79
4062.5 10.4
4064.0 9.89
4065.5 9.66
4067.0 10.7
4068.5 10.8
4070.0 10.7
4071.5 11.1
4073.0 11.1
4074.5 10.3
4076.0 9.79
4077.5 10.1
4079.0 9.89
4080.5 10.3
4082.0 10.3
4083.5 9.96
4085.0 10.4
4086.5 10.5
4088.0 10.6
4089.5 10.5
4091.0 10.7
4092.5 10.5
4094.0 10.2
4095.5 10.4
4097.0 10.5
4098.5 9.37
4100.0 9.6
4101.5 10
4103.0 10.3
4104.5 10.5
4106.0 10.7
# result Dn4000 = 1.16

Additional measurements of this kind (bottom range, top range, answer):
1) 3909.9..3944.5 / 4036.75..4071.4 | 1.24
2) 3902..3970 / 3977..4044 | 1.18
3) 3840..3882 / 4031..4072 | 1.11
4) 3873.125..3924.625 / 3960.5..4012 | 1.05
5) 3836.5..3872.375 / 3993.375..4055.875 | 1.14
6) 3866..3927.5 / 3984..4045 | 1.10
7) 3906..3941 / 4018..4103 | 1.23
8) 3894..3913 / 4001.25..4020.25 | 1.13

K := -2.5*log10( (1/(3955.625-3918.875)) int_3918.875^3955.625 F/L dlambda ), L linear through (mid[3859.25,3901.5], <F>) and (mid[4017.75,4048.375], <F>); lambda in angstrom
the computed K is 0.175 mag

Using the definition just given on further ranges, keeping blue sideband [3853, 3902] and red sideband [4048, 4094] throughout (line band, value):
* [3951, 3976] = 0.14 mag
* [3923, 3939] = 0.24 mag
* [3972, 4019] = 0.02 mag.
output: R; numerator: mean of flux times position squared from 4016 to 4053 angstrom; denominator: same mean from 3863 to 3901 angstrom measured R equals 1.1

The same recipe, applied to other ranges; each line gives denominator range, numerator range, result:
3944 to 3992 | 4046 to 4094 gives 1.16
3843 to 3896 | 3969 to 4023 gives 1.08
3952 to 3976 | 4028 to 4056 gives 1.17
